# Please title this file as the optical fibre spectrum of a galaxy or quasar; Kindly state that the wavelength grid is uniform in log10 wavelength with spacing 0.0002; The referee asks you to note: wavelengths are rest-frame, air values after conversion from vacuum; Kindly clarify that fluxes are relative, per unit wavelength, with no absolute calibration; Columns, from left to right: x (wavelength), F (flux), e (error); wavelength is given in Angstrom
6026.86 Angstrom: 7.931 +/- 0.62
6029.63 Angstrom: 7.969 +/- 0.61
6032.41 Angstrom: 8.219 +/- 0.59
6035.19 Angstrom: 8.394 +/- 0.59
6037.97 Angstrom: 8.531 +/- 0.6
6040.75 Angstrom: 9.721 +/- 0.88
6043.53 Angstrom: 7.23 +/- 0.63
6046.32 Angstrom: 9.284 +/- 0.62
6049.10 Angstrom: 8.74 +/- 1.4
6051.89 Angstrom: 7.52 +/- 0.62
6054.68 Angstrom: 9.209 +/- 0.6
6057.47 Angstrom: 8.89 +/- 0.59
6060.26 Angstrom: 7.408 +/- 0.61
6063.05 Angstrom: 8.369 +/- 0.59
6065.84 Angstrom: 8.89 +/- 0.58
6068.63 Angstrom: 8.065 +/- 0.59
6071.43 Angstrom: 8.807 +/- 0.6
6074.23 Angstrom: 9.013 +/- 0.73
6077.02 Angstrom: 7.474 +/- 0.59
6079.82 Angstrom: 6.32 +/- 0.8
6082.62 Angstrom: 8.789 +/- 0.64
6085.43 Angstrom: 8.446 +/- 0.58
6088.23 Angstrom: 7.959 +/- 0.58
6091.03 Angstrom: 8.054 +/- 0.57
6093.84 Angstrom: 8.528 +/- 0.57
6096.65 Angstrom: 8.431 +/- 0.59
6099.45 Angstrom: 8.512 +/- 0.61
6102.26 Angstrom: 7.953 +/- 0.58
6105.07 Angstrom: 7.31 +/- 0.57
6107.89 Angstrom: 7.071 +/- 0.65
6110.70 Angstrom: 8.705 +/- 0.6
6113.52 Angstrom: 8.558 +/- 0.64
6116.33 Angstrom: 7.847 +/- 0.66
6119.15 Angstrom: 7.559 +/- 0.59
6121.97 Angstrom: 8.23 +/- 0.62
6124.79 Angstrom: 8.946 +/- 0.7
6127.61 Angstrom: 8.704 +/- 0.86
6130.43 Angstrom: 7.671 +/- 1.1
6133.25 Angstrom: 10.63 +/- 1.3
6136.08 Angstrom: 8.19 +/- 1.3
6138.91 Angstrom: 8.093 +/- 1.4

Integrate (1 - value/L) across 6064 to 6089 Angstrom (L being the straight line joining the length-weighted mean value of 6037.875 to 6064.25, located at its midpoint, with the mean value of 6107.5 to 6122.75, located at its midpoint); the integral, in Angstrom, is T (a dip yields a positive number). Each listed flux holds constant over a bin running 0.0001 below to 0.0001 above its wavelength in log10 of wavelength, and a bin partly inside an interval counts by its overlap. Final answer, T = 0.3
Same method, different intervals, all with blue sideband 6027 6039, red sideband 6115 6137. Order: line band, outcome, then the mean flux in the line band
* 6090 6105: 0.3 Angstrom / 8.21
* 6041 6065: -0.4 Angstrom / 8.41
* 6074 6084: 0.7 Angstrom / 7.77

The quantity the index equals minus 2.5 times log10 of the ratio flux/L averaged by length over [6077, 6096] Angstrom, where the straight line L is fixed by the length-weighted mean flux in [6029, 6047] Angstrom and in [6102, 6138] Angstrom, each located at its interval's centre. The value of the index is 0.05 mag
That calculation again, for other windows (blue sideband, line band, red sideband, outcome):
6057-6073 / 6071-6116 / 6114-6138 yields 0.04 mag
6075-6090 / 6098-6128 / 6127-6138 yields 0.04 mag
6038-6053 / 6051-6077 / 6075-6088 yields -0.03 mag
